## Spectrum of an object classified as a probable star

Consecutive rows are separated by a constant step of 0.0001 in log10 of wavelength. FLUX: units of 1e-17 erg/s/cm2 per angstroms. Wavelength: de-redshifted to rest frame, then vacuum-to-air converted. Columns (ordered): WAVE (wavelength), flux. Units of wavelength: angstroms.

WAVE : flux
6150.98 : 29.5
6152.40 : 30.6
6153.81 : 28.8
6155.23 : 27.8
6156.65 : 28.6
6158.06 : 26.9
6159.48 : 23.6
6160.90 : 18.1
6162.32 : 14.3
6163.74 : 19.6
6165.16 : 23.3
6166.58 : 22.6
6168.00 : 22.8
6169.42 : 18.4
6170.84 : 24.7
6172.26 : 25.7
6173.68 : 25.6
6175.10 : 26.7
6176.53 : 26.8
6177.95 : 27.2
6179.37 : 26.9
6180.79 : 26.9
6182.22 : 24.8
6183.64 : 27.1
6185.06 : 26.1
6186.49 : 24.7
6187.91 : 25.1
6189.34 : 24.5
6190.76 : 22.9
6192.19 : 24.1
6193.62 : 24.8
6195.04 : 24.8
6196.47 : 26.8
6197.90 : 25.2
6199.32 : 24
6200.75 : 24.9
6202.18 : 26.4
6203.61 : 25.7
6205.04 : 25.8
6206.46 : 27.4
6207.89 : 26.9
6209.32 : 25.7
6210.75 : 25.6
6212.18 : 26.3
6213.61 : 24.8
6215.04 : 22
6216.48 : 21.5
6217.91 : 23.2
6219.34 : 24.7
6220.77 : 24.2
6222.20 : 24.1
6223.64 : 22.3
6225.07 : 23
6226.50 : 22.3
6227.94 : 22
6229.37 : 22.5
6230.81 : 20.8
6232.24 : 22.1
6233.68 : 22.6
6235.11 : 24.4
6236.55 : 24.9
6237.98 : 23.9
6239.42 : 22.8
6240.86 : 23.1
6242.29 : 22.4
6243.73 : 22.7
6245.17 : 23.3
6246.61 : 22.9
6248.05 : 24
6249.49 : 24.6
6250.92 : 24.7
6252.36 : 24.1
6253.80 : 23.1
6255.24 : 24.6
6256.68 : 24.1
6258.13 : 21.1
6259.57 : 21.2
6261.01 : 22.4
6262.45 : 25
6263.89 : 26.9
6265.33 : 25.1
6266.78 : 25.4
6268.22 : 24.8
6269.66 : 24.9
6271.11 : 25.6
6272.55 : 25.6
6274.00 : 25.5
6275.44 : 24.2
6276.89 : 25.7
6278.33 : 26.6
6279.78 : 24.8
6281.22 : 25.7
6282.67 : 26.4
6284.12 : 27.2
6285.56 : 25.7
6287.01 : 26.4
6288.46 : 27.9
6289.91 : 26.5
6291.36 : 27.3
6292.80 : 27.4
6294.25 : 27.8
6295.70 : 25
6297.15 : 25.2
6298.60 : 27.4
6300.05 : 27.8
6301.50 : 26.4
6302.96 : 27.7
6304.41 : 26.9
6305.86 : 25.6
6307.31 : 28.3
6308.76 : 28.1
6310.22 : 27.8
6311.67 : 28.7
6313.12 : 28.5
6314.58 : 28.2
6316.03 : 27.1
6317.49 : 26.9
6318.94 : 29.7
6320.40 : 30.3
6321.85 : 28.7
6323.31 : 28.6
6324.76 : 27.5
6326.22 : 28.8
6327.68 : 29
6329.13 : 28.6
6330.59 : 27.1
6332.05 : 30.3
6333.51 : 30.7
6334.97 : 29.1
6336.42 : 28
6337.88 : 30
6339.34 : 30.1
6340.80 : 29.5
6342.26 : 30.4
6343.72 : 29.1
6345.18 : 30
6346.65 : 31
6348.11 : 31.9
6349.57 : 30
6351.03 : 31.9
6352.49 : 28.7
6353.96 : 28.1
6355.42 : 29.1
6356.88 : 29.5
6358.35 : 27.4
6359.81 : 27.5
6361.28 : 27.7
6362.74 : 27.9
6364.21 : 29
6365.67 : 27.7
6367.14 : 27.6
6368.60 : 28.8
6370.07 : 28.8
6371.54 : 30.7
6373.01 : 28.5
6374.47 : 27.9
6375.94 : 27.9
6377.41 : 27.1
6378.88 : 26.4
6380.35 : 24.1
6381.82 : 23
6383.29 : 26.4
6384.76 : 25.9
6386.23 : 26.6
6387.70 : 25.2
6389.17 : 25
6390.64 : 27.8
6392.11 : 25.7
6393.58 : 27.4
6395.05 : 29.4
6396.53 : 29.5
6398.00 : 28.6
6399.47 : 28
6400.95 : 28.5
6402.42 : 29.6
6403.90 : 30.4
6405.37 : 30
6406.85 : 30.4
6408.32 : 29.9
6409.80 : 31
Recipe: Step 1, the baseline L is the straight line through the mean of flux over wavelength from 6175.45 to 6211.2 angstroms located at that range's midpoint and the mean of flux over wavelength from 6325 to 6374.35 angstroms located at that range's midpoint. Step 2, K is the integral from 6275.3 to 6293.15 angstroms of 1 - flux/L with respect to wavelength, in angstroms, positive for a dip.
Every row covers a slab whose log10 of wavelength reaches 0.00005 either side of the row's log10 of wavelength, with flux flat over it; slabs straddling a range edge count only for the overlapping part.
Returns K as 0.9 angstroms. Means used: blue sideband 25.7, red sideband 29.1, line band 26.3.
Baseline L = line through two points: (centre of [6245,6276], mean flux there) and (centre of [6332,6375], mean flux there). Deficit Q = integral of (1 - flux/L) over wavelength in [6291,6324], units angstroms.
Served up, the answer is -1.1 angstroms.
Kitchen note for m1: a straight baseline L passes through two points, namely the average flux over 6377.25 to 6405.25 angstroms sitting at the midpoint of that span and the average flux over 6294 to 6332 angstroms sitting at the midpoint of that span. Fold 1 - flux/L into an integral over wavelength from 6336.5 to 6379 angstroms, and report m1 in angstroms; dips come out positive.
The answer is -2.42 angstroms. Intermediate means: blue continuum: 27.8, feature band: 29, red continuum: 27.2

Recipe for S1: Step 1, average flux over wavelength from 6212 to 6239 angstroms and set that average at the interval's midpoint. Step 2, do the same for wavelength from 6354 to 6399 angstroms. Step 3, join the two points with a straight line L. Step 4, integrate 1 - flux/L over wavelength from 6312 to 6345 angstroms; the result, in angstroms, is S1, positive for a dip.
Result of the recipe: -3.6 angstroms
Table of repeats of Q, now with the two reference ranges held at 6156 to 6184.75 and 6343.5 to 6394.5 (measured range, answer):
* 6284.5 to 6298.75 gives -0.1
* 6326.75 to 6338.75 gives -0.8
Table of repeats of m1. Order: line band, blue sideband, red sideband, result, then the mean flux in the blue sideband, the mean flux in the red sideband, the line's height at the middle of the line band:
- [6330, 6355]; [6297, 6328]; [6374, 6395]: -2.34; 27.9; 26.3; 27.2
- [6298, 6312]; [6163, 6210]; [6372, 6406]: -0.56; 25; 27.4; 26.4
